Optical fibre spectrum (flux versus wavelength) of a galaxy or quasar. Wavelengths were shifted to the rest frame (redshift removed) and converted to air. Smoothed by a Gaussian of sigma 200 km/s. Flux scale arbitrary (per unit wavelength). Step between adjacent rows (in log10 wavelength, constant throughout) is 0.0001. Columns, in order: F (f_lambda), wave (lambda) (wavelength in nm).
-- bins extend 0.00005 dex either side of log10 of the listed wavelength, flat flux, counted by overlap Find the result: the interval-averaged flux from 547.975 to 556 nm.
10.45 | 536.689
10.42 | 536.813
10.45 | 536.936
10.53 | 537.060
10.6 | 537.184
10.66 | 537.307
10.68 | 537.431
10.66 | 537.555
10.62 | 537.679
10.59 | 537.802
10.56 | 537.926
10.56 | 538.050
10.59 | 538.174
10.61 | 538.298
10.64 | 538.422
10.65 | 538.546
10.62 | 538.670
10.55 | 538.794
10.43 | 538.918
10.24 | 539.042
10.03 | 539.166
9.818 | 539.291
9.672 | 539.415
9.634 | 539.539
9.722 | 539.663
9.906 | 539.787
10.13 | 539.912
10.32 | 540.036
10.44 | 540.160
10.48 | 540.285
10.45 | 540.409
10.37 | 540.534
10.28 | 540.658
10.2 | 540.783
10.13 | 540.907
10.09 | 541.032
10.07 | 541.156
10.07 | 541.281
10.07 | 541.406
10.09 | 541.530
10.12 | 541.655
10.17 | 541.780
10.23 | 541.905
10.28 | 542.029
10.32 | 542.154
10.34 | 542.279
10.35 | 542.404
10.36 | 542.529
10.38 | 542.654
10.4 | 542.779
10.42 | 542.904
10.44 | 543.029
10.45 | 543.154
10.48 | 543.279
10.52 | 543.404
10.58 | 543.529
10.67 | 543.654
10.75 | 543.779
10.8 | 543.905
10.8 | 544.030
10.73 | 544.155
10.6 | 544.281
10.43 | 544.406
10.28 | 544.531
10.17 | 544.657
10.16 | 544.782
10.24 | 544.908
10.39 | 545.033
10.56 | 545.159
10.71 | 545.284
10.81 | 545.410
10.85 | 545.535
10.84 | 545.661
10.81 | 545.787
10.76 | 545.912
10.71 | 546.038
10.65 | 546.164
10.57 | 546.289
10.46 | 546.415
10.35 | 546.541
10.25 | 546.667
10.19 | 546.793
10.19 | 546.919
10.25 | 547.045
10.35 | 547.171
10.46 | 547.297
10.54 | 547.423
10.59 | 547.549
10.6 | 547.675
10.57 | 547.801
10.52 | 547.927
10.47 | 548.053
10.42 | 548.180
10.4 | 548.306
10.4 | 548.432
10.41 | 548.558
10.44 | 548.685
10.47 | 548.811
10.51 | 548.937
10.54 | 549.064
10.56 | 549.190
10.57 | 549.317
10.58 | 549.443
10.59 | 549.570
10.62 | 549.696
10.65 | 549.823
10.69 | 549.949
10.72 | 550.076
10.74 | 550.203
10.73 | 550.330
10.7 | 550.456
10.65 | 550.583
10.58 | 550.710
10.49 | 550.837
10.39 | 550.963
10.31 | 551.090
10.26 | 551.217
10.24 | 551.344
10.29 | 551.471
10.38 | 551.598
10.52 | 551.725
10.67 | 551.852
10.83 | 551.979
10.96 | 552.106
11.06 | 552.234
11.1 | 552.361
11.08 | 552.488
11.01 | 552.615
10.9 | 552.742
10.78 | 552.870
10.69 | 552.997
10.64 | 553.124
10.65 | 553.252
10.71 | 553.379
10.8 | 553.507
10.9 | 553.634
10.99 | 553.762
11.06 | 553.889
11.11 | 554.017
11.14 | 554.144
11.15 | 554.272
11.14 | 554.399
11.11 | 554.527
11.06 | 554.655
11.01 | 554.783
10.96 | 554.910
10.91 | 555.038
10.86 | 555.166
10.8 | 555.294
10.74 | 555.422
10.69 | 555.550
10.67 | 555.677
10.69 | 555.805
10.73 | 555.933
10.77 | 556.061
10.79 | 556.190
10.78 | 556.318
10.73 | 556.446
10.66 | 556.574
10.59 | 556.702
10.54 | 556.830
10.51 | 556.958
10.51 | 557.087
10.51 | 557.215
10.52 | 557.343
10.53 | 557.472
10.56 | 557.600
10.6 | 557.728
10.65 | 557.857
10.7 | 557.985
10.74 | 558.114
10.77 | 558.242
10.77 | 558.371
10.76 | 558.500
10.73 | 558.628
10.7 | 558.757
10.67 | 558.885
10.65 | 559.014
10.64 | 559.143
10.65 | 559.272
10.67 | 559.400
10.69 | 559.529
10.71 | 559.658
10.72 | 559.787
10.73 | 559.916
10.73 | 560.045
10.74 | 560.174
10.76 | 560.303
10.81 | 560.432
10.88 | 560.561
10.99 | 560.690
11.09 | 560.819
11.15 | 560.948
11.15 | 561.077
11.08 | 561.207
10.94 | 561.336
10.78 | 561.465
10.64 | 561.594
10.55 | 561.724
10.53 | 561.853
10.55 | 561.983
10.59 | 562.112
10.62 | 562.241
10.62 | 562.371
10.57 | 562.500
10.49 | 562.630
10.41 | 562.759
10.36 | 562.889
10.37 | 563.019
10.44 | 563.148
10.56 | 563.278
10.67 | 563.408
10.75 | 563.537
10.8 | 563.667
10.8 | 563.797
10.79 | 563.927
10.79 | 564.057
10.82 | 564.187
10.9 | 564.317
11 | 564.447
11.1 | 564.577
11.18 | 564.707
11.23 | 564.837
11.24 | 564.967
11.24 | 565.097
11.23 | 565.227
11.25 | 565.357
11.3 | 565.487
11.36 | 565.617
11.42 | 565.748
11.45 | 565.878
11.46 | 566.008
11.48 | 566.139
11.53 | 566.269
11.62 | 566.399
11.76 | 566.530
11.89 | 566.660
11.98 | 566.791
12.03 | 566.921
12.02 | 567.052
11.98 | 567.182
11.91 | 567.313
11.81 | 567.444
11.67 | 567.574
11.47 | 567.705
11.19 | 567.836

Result 10.7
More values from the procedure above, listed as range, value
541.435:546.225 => 10.5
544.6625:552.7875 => 10.6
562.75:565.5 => 10.9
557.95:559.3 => 10.7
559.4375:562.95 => 10.7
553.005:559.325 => 10.8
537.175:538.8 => 10.6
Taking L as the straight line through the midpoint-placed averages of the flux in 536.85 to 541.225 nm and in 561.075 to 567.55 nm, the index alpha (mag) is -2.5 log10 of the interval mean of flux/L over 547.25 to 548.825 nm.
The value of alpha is 0.01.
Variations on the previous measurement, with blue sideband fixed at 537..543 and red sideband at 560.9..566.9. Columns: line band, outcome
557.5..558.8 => 0.01 mag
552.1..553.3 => -0.02 mag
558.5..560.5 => 0.02 mag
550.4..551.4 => 0.02 mag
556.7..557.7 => 0.03 mag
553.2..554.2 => -0.02 mag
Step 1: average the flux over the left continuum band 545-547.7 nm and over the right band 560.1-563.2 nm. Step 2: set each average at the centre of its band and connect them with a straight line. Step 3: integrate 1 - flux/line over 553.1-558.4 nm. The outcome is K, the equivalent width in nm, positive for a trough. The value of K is -0.07 nm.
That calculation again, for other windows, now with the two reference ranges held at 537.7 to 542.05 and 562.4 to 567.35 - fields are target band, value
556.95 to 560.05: 0.076 nm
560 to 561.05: 0.009 nm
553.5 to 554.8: -0.034 nm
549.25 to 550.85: -0.003 nm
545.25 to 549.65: 0.002 nm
